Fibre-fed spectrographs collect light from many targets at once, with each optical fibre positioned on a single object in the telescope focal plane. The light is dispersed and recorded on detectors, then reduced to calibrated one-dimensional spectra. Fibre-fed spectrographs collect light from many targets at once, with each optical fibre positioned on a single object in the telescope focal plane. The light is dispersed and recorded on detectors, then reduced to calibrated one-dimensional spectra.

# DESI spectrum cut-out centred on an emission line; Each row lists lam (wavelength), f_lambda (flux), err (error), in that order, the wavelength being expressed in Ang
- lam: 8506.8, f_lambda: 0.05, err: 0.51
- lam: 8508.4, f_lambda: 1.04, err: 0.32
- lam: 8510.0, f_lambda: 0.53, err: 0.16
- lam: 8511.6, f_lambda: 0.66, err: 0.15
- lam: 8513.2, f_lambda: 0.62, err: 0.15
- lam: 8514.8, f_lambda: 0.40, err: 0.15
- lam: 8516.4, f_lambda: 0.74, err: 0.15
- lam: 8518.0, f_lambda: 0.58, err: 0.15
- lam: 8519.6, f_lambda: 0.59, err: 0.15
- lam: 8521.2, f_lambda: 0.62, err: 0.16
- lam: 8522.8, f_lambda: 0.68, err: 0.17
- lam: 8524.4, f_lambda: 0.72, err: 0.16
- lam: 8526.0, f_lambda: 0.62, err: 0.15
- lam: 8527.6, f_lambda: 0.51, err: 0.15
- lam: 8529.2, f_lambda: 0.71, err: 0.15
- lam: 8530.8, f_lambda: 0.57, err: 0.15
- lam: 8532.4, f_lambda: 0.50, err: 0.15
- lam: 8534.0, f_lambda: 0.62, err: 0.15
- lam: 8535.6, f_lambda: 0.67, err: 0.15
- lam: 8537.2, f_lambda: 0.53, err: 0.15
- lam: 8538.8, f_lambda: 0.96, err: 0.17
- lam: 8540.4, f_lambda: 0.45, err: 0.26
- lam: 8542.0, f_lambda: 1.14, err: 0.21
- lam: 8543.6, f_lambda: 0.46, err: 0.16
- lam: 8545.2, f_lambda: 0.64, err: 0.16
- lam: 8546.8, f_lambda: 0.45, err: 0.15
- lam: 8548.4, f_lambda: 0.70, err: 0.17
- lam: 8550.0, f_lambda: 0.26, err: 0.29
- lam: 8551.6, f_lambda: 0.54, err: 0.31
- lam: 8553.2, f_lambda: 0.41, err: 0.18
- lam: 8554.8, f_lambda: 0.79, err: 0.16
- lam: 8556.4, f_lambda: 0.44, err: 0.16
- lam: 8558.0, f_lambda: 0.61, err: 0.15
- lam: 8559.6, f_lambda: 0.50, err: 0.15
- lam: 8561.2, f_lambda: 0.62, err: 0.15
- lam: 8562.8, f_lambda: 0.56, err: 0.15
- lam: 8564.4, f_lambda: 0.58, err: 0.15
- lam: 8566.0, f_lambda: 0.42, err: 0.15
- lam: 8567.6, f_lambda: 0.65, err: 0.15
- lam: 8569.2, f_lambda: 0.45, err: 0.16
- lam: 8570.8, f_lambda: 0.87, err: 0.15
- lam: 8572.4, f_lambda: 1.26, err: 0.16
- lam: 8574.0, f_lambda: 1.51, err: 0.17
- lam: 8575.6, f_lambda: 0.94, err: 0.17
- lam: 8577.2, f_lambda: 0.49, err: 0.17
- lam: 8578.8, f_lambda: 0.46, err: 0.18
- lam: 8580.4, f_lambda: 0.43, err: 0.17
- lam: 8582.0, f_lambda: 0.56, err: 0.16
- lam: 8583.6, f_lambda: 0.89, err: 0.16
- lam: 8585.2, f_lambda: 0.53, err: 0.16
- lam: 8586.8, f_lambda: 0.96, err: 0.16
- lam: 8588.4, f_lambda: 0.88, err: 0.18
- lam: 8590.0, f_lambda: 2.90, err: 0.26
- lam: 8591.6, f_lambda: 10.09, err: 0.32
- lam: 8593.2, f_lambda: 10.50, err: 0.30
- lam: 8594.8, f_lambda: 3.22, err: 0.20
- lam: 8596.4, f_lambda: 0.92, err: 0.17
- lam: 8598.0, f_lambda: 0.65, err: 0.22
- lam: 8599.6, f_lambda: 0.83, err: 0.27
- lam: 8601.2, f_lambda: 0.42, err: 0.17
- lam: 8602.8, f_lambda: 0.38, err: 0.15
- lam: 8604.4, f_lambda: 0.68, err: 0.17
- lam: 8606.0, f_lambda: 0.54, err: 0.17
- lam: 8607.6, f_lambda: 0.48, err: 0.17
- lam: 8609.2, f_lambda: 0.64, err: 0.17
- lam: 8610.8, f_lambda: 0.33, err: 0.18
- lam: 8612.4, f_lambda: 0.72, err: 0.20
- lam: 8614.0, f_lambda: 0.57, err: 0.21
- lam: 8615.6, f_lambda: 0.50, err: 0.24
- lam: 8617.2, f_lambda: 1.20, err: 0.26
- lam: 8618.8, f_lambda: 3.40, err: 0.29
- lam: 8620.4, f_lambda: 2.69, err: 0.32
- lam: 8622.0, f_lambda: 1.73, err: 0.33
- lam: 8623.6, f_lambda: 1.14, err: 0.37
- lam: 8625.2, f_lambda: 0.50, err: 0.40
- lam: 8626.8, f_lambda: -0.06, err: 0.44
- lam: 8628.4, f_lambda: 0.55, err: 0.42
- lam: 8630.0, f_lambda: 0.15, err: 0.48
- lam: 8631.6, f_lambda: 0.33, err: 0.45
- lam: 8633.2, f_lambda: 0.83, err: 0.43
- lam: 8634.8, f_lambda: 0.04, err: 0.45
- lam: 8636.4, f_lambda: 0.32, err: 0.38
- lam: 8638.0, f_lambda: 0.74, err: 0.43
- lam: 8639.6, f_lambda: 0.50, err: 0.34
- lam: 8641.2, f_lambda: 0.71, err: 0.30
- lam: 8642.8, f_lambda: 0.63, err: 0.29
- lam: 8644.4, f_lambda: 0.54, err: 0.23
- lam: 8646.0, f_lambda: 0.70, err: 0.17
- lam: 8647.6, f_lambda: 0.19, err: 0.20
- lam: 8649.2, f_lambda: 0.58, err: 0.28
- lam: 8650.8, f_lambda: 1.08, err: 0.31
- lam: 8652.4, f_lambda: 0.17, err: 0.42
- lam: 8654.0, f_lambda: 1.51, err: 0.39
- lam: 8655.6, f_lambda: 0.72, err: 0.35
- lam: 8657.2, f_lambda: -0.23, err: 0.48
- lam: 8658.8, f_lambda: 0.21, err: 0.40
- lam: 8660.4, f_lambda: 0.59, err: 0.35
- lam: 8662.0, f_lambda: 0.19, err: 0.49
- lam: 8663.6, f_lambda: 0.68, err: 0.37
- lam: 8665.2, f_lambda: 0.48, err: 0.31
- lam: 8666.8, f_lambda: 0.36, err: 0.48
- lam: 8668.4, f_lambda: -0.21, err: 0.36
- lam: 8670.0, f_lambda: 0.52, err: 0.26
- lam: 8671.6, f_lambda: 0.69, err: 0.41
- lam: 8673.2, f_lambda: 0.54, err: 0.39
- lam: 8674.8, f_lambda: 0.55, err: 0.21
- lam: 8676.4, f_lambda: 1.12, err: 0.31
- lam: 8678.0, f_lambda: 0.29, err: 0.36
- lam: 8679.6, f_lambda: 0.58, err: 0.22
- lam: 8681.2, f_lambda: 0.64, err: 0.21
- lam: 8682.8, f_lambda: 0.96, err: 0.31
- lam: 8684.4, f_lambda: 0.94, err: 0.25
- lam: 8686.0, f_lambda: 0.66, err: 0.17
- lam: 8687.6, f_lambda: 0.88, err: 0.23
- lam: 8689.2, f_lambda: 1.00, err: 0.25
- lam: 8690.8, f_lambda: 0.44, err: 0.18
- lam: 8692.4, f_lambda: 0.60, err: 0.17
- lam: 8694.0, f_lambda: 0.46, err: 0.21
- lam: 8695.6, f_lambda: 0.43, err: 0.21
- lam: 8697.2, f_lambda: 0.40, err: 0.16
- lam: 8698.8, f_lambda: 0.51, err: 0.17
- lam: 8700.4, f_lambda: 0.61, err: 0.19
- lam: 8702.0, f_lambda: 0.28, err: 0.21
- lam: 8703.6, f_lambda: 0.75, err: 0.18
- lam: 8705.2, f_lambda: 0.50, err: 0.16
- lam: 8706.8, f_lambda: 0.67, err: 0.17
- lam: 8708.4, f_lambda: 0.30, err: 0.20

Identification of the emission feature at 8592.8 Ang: H-alpha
